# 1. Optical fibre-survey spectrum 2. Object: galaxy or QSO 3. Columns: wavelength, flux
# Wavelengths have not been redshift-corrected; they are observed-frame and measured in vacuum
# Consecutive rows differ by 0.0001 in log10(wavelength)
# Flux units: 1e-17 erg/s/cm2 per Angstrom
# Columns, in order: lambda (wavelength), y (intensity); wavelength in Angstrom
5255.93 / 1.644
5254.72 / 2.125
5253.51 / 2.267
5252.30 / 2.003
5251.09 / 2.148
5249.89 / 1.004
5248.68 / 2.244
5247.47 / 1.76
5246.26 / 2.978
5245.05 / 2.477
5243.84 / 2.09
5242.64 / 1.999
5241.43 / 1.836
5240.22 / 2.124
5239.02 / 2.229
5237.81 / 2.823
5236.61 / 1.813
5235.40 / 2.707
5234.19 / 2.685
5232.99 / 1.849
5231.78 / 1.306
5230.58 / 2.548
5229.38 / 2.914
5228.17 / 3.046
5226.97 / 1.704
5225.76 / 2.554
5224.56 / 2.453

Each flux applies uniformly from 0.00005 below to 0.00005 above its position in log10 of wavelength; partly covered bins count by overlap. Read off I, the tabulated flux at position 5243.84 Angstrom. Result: 2.09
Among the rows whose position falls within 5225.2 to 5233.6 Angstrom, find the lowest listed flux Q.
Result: 1.306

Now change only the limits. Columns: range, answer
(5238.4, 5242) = 1.836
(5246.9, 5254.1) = 1.004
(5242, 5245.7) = 1.999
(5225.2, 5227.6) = 1.704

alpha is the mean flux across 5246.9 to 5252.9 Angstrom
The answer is 1.83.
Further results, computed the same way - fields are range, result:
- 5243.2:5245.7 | 2.29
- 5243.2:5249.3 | 2.3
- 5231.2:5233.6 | 1.59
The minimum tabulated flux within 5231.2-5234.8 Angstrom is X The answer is 1.306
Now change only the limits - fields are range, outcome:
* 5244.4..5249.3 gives 1.76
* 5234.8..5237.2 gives 1.813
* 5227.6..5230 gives 2.914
